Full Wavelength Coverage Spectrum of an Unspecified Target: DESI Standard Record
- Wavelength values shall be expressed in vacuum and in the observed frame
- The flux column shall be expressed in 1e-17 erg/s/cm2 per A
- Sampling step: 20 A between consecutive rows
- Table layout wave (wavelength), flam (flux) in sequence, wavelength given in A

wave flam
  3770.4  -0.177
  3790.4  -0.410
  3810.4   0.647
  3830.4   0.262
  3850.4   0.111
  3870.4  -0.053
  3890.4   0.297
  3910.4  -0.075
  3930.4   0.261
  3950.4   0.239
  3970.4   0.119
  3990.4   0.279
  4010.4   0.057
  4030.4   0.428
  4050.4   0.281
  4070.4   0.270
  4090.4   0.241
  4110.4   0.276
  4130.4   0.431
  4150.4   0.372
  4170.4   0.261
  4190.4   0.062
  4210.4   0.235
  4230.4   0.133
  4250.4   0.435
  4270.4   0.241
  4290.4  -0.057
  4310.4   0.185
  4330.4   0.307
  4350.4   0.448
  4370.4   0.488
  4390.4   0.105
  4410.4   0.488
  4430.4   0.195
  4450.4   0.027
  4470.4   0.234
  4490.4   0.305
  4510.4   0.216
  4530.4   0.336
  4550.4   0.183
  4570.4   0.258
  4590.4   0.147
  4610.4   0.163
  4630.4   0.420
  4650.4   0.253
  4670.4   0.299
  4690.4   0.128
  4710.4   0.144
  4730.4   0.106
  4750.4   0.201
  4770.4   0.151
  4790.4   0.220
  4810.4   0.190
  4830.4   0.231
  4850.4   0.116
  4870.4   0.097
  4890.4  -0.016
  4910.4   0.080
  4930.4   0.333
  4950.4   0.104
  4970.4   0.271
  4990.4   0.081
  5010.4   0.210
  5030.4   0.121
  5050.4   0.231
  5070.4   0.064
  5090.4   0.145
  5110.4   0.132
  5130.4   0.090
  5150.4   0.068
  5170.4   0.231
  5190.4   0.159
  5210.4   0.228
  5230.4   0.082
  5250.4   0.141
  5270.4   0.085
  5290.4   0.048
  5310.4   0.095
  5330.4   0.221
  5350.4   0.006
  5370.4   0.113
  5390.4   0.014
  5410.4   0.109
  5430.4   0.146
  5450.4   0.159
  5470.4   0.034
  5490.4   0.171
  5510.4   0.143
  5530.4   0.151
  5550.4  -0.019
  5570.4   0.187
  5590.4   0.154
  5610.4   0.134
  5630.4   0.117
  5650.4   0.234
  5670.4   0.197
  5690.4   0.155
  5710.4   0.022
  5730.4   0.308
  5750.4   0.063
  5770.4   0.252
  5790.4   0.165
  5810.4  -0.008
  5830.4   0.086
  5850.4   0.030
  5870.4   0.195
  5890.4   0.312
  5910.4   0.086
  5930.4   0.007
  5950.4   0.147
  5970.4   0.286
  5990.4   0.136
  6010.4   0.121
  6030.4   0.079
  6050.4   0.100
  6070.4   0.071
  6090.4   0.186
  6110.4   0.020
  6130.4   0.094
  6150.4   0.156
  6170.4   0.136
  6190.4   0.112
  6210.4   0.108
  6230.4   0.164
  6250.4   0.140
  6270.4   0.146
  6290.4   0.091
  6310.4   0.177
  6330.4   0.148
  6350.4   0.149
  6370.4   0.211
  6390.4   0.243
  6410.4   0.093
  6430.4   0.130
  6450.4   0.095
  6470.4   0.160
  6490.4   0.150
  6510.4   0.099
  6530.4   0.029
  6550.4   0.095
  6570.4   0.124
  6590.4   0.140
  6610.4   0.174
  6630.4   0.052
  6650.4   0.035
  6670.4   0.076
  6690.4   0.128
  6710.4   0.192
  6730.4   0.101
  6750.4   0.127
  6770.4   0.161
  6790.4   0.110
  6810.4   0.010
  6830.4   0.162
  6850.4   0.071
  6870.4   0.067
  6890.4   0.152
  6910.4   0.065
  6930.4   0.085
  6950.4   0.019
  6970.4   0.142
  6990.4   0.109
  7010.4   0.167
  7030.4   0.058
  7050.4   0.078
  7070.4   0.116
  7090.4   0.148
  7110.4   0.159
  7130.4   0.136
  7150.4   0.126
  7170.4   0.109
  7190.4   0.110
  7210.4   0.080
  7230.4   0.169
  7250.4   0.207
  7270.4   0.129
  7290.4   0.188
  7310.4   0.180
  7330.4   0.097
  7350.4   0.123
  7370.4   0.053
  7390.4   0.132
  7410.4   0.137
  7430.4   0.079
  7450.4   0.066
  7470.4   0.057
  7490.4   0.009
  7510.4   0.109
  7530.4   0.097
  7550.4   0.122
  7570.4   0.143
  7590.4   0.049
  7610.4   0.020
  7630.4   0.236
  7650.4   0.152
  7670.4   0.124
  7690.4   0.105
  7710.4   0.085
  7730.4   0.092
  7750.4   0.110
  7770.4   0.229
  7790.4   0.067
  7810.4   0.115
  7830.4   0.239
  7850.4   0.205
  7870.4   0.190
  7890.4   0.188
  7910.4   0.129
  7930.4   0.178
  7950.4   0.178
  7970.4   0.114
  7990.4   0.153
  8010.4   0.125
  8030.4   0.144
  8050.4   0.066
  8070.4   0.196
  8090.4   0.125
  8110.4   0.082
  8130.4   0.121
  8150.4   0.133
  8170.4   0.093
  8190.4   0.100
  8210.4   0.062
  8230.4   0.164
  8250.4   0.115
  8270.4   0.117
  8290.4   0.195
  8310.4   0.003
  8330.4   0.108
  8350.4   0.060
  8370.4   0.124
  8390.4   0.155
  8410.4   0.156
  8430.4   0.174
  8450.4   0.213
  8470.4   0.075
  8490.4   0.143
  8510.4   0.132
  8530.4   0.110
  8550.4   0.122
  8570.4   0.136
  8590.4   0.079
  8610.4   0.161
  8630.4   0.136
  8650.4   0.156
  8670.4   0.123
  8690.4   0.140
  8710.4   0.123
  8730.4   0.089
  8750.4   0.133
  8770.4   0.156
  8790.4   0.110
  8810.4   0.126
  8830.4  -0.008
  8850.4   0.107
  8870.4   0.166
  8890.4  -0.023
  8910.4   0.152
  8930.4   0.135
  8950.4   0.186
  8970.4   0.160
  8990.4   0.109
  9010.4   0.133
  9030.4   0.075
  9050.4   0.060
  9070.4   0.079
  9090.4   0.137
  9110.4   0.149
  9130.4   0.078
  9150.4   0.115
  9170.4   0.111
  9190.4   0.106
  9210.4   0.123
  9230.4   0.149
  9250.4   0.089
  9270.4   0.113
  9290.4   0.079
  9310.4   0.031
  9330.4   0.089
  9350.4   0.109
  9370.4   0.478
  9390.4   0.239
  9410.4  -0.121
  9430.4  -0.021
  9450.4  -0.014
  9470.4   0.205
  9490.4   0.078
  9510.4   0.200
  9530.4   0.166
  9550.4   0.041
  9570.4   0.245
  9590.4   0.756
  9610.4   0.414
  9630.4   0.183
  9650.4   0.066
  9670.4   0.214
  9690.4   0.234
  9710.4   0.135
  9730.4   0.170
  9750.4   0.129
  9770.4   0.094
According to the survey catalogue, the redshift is 1.57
